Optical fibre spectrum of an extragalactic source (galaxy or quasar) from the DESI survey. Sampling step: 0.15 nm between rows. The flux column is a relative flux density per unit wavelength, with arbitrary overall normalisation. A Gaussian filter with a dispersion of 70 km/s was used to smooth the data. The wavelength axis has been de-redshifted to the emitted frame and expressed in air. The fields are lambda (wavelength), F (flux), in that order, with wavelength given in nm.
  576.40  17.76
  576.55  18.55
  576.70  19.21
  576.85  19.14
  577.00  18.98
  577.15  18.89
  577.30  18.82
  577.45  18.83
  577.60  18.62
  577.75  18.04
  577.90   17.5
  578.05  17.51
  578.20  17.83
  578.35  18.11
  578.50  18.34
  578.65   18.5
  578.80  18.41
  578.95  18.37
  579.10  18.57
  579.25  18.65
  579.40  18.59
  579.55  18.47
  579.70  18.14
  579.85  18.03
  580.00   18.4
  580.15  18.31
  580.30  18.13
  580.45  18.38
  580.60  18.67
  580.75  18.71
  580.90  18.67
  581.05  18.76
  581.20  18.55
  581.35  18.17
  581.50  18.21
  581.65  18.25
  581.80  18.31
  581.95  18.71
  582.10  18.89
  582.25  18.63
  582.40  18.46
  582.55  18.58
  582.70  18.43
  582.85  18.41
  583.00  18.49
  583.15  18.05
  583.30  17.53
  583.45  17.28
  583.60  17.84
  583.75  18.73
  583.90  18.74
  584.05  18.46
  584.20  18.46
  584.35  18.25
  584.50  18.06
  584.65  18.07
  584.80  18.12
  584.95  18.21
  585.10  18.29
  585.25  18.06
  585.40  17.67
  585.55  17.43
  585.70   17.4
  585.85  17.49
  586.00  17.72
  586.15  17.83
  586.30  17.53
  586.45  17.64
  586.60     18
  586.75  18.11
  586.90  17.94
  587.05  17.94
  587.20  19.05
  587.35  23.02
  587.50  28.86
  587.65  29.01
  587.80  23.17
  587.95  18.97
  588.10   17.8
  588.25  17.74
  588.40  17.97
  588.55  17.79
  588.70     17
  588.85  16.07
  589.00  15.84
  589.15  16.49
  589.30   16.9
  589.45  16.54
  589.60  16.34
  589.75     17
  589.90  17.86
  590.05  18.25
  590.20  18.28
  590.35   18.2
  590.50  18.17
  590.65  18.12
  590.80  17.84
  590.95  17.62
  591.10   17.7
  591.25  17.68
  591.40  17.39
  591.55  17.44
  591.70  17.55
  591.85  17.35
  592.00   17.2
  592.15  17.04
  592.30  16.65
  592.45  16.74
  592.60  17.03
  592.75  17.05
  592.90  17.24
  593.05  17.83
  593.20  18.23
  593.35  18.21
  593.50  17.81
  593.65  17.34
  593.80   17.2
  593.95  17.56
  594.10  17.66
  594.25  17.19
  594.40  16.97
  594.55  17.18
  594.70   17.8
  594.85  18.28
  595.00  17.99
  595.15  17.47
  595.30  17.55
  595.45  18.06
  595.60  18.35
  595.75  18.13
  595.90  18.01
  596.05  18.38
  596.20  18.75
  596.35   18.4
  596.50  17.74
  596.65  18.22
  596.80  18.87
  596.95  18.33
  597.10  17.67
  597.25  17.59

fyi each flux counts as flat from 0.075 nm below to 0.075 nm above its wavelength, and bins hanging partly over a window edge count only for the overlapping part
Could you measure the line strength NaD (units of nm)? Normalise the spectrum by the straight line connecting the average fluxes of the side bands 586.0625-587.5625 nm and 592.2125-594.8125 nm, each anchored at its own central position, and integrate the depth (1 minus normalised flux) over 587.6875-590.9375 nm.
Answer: 0.150 nm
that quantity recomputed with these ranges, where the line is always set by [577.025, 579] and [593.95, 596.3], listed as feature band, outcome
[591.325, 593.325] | 0.07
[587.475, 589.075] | -0.15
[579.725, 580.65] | 0.00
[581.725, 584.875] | -0.03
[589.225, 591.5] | 0.05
